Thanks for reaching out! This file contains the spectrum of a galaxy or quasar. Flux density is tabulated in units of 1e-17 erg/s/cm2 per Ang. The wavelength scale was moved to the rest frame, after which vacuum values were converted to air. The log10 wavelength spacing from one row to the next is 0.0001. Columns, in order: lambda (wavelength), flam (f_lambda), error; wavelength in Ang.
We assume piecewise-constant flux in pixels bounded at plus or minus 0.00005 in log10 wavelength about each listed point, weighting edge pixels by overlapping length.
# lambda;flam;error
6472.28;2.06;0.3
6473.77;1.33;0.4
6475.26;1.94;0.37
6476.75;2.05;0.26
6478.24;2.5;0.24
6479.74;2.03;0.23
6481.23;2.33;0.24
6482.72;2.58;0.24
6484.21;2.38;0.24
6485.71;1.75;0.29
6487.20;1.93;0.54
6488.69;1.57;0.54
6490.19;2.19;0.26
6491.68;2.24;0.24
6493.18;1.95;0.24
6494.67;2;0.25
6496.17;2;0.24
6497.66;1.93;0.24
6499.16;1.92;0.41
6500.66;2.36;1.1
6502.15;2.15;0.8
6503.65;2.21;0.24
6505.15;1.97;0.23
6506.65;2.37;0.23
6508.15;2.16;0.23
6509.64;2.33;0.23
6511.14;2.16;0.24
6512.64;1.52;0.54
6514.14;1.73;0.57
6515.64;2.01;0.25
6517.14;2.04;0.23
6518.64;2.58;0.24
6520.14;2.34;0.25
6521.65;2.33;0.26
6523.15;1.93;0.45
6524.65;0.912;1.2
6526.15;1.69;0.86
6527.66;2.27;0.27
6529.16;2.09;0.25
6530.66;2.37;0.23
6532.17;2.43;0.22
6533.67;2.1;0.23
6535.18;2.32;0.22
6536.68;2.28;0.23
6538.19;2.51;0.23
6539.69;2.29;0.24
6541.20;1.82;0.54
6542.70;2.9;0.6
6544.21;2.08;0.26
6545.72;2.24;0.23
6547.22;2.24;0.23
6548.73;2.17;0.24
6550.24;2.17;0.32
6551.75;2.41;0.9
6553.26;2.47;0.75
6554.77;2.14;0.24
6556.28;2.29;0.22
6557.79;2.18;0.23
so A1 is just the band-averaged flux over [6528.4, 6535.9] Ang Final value 2.26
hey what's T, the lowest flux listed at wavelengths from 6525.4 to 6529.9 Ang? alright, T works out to 1.69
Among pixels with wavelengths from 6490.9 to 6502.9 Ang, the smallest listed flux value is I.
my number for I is 1.92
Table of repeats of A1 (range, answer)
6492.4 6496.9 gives 1.98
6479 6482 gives 2.19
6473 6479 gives 1.95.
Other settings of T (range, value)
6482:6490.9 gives 1.57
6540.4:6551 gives 1.82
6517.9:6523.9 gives 1.93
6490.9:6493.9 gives 1.95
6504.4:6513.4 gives 1.52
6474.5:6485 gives 1.94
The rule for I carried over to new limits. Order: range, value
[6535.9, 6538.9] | 2.28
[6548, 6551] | 2.17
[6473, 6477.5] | 1.33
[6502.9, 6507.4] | 1.97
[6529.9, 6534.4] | 2.1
